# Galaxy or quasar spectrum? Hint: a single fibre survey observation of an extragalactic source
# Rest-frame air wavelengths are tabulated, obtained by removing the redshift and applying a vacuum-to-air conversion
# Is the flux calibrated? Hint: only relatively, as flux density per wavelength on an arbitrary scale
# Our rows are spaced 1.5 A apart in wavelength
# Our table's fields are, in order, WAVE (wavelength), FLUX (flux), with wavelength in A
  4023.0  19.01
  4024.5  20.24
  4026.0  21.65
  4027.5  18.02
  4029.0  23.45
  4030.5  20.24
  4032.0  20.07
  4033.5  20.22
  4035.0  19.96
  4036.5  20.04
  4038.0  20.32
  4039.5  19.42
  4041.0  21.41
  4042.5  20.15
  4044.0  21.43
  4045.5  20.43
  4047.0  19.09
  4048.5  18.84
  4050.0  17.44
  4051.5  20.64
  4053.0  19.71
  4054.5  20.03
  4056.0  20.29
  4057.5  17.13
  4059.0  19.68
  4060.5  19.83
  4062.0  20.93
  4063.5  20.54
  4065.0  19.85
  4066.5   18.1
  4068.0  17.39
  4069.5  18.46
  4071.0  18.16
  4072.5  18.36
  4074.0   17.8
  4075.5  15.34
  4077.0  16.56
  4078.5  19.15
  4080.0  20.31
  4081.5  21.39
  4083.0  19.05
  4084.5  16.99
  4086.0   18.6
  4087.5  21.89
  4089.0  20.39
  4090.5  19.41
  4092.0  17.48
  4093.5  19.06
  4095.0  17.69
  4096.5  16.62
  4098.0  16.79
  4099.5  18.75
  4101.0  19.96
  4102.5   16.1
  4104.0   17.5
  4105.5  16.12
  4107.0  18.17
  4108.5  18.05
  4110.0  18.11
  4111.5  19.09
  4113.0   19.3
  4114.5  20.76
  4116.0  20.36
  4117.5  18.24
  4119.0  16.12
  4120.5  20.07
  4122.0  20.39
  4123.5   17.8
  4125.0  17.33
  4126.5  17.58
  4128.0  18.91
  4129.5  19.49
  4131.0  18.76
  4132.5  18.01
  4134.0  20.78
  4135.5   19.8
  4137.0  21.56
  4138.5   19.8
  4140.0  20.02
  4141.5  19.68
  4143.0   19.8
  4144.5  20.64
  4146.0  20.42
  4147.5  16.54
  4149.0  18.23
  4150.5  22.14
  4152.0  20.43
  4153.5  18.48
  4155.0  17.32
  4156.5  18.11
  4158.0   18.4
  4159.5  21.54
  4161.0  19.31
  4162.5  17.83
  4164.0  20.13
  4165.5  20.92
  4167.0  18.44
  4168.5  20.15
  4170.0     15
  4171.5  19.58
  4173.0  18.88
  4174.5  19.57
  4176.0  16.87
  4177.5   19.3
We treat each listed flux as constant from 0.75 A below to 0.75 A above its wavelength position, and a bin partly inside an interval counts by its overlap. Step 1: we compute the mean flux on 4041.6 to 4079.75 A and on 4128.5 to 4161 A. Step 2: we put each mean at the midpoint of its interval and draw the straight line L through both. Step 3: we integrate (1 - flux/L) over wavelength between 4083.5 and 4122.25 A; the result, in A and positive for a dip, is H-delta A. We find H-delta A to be 1.5 A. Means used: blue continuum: 19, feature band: 18.5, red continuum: 19.5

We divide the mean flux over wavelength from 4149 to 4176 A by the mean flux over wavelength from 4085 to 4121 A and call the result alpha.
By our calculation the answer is 1.0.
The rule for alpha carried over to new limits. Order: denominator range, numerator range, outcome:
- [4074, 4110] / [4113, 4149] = 1.05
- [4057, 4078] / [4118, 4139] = 1.03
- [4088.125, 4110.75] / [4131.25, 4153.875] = 1.10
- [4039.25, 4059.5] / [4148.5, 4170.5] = 0.97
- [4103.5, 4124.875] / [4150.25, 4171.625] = 1.03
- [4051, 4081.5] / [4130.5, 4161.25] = 1.03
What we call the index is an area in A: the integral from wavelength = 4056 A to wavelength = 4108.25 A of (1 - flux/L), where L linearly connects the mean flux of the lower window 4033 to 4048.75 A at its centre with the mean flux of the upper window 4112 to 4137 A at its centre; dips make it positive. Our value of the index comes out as 2.9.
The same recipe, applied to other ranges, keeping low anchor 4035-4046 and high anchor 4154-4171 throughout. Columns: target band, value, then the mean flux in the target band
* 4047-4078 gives 2.1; 18.8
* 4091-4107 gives 1.6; 17.7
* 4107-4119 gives 0.4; 18.9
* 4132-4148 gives -0.6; 19.8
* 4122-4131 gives 0.4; 18.4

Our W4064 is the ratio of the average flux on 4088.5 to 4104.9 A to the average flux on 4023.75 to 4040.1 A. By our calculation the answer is 0.9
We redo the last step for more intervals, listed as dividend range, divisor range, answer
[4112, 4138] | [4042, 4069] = 0.98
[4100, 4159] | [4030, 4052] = 0.95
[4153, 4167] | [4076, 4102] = 1.02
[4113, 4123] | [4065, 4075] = 1.06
